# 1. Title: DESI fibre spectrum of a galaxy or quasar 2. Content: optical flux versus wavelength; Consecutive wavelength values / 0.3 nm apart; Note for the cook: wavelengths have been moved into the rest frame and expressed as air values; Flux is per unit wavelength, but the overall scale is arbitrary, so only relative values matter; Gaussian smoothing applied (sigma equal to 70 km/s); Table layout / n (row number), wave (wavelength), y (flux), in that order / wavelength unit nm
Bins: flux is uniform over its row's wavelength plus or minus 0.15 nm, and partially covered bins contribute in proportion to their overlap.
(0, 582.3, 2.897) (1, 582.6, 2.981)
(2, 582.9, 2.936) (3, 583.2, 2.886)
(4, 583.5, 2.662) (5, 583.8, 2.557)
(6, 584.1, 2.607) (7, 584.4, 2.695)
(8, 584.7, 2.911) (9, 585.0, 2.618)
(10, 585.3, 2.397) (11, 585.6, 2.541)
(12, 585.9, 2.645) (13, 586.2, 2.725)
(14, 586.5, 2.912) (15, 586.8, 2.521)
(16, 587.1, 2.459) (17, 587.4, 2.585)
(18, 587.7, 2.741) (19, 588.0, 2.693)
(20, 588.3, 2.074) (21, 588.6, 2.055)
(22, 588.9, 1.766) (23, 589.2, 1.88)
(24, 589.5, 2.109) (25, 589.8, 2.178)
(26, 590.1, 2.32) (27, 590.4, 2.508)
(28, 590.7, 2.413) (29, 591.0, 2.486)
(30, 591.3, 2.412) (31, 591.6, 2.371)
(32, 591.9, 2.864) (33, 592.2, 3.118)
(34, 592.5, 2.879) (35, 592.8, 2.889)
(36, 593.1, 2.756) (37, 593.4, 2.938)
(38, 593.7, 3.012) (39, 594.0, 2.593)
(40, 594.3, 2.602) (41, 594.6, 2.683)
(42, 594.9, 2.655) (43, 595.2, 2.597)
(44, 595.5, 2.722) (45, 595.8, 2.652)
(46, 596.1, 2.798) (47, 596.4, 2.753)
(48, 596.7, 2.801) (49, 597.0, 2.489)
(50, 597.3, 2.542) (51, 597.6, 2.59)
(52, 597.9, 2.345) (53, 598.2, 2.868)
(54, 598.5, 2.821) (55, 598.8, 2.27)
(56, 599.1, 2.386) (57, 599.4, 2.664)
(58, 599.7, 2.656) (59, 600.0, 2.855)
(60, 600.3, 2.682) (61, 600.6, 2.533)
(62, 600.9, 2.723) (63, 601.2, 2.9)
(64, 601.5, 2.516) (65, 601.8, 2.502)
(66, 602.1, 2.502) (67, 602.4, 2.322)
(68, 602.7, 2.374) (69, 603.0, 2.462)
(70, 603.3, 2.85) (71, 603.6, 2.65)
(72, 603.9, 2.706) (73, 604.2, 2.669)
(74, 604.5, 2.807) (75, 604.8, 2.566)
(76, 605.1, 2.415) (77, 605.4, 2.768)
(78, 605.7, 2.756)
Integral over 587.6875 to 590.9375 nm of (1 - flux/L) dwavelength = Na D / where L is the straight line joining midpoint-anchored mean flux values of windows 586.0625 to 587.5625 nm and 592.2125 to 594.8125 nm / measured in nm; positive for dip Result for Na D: 0.56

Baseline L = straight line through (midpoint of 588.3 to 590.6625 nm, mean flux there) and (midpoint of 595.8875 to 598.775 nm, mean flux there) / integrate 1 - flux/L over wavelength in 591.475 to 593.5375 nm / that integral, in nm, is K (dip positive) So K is -0.45 nm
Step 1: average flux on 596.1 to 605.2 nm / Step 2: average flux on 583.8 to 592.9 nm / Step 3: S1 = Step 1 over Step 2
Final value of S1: 1.0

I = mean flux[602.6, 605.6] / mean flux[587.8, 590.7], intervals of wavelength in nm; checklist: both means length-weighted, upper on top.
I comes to 1.20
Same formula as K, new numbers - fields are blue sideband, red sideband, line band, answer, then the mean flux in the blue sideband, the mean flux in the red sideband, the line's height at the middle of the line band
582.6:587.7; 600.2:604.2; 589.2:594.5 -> 0.10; 2.68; 2.6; 2.65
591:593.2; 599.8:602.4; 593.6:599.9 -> 0.10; 2.74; 2.63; 2.68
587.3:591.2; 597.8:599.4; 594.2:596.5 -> -0.20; 2.29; 2.56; 2.46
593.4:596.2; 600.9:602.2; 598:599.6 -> 0.04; 2.71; 2.62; 2.66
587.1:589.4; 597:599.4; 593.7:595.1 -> -0.13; 2.27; 2.55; 2.44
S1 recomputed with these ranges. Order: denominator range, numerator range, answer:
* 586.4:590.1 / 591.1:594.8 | 1.19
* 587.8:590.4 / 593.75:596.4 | 1.24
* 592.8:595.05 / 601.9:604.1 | 0.93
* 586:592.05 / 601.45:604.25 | 1.06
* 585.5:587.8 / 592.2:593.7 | 1.10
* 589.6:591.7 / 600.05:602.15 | 1.11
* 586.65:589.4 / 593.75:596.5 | 1.16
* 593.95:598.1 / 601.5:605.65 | 0.98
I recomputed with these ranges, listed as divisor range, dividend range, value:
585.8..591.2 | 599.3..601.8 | 1.12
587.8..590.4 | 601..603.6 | 1.18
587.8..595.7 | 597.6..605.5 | 1.03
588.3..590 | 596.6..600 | 1.29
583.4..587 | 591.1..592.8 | 1.03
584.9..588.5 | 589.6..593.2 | 1.01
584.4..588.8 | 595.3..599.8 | 1.03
